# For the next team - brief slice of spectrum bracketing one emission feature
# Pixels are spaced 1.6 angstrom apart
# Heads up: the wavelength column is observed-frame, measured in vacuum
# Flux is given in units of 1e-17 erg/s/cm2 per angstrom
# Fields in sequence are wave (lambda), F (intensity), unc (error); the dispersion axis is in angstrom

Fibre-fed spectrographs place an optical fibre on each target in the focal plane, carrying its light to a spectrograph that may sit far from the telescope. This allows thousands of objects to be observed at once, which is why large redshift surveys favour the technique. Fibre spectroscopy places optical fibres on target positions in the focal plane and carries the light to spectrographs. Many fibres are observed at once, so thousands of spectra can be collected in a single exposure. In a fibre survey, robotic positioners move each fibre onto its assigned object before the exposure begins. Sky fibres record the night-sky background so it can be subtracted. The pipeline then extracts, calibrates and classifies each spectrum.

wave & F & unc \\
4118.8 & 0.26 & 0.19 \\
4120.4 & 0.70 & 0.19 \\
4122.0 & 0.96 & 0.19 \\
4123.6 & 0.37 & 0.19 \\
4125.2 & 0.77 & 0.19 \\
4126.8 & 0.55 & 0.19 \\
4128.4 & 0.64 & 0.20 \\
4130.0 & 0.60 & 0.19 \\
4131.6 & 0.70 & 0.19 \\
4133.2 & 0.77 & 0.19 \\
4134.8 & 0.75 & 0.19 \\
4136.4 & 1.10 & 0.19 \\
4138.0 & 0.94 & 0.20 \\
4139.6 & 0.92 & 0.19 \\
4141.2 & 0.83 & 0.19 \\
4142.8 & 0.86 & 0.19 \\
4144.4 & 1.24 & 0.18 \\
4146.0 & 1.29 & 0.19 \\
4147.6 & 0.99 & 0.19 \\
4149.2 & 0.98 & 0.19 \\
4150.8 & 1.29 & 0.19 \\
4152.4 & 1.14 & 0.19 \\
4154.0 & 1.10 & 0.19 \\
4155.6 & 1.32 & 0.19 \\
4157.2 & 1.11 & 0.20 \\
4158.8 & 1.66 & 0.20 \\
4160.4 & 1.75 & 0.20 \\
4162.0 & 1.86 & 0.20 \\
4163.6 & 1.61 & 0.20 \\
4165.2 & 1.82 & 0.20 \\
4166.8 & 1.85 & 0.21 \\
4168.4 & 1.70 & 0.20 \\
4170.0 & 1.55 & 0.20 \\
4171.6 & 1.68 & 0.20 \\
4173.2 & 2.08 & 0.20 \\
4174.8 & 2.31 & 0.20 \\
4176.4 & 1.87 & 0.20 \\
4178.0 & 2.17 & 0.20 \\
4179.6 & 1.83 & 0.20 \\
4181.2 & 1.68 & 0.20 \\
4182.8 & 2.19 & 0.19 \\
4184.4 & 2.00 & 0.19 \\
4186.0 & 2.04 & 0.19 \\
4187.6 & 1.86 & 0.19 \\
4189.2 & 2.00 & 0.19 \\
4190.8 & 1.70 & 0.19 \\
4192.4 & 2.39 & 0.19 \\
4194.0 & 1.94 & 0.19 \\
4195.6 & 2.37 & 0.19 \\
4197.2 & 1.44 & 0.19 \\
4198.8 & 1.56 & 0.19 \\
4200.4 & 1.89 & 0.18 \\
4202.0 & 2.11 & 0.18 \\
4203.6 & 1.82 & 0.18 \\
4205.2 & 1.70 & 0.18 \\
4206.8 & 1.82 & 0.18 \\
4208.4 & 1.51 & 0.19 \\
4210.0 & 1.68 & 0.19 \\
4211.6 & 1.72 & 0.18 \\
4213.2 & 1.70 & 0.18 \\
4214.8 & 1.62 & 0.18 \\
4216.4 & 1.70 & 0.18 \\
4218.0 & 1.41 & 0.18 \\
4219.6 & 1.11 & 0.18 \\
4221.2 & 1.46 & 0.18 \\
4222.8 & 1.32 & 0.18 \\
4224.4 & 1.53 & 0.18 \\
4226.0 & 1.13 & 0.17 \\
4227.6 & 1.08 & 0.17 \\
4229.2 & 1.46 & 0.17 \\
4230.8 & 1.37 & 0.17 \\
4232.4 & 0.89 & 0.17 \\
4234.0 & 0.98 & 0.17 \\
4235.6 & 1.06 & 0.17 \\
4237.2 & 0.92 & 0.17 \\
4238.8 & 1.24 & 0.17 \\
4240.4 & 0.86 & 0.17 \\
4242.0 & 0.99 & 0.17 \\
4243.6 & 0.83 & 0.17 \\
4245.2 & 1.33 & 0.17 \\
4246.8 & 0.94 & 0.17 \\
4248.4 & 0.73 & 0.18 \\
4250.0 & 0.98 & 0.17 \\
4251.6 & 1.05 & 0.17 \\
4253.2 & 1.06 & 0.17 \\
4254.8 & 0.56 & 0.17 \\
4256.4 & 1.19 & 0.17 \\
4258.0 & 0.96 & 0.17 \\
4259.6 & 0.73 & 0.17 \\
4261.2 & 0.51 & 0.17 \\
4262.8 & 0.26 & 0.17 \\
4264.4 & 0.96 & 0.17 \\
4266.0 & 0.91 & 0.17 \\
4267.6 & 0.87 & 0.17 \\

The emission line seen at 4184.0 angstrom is C IV 1549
